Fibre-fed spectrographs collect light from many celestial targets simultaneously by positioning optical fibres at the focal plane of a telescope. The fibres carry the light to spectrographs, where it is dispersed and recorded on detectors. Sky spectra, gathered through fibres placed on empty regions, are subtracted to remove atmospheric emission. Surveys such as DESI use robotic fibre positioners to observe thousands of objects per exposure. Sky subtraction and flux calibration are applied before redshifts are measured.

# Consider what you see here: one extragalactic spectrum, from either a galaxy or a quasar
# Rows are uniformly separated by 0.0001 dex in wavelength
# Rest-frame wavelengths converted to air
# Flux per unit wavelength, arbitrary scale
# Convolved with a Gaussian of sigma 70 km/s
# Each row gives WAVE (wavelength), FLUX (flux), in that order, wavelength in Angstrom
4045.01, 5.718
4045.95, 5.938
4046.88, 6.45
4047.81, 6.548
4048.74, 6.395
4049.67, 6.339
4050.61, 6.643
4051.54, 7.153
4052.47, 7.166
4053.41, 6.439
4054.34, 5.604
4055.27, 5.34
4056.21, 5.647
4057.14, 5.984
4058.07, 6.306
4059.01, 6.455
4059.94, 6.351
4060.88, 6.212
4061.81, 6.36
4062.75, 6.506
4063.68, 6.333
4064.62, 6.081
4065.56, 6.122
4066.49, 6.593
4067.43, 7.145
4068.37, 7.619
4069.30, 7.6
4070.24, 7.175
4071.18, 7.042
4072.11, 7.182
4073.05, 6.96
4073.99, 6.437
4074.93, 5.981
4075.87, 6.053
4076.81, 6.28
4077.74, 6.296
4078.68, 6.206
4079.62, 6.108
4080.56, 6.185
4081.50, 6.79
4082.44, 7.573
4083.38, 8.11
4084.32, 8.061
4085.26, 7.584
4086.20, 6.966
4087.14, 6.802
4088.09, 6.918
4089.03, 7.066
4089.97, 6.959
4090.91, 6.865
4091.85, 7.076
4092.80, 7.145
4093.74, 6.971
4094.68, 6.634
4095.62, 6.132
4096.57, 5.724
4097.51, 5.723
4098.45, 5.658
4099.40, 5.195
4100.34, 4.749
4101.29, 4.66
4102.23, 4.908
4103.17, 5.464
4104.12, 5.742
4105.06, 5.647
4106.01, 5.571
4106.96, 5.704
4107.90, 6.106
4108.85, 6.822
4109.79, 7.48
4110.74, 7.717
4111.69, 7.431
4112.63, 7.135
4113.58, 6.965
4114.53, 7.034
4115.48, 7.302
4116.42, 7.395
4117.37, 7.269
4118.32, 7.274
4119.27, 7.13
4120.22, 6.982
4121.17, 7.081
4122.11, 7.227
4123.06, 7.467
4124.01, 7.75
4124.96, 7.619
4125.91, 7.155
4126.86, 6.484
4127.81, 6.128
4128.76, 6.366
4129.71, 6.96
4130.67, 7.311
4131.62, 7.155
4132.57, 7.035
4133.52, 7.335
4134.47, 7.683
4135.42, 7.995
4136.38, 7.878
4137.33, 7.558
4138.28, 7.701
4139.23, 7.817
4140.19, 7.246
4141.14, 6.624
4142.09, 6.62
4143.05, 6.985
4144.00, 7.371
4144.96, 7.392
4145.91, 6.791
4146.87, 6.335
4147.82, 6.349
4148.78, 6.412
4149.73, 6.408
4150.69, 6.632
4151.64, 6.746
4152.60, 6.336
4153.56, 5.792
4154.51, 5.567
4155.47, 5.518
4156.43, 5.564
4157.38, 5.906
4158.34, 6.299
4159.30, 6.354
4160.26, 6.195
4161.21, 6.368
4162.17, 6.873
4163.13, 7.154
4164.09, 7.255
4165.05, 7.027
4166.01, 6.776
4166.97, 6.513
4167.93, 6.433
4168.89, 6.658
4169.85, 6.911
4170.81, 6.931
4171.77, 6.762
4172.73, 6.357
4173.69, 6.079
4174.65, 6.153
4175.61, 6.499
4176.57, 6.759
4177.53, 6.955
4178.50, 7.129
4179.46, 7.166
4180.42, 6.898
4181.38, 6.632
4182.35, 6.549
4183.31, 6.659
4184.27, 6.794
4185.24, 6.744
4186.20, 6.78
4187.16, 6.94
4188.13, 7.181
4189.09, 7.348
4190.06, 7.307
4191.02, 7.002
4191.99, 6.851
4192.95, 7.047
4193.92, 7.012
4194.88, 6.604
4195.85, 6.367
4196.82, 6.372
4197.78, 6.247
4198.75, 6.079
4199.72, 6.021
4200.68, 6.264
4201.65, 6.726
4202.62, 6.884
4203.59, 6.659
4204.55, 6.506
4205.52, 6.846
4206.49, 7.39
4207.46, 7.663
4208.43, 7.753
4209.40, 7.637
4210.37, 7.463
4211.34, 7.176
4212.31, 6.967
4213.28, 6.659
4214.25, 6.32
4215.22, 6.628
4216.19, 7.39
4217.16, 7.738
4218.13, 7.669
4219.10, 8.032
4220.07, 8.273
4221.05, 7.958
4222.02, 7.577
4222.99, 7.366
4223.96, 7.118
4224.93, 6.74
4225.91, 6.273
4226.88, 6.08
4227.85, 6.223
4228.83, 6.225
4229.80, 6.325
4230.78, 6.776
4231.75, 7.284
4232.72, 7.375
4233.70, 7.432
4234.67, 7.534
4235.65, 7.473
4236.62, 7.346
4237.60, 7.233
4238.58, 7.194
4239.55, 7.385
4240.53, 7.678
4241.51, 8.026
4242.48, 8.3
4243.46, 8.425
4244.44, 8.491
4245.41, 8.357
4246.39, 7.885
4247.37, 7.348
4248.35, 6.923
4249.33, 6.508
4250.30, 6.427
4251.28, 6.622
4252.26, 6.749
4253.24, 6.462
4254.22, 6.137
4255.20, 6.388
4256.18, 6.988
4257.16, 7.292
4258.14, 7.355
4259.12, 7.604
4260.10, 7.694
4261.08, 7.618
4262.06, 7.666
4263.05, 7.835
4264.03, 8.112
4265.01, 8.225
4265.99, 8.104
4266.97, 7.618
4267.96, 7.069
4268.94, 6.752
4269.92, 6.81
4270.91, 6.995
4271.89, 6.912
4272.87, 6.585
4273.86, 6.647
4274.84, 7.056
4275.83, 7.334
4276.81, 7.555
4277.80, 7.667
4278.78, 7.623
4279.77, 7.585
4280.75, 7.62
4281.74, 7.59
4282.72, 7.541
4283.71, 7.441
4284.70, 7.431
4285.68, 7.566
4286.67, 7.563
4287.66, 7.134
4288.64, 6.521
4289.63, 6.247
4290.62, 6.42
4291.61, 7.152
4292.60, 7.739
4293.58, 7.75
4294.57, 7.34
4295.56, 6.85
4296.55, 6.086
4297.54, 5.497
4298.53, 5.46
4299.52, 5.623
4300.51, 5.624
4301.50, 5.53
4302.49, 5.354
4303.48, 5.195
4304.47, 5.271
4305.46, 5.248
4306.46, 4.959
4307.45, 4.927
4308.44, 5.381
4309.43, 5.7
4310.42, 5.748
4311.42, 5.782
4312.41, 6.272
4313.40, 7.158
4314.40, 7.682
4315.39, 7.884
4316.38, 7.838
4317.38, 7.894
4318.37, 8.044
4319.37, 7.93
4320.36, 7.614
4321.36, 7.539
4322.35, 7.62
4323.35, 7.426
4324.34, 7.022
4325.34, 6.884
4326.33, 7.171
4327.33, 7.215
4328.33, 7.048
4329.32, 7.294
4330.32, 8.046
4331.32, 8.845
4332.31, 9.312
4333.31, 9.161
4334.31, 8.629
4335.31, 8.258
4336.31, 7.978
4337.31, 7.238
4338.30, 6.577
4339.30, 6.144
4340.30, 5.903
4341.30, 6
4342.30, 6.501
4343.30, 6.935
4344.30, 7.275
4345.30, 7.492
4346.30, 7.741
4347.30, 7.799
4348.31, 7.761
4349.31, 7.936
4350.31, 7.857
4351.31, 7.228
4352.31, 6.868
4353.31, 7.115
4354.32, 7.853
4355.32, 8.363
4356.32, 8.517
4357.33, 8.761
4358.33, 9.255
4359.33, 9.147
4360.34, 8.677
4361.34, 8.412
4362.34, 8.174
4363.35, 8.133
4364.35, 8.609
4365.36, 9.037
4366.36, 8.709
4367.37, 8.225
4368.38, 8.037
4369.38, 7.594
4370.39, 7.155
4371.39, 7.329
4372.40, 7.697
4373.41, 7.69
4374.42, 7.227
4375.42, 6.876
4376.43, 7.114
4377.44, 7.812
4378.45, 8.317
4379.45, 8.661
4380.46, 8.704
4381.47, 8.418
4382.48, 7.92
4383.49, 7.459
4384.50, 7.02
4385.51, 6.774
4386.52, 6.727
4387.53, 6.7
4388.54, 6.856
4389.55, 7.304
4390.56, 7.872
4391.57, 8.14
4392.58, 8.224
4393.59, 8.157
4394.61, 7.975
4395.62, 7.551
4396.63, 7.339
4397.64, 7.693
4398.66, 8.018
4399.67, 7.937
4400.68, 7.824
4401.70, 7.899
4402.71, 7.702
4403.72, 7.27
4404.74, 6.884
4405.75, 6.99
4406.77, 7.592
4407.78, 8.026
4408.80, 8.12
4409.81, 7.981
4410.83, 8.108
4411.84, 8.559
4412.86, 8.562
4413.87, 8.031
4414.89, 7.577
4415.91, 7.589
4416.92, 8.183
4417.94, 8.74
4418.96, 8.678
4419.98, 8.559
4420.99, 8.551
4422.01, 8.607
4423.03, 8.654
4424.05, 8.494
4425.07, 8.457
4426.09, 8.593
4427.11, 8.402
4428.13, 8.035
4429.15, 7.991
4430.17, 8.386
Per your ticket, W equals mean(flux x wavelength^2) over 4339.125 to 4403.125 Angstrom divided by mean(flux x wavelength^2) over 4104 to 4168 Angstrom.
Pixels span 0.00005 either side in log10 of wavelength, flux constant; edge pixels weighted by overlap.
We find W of 1.26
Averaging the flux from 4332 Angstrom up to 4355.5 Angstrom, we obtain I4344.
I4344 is 7.47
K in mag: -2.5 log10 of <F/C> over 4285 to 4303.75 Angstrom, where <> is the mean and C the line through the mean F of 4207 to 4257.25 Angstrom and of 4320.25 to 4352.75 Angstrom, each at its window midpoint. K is 0.138 mag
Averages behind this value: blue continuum 7.22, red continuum 7.46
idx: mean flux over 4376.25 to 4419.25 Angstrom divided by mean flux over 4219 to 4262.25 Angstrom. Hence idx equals 1.08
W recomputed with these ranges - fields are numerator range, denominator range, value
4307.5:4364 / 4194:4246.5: 1.11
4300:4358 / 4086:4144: 1.16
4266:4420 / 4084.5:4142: 1.22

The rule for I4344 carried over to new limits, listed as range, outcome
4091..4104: 5.87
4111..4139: 7.24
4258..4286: 7.44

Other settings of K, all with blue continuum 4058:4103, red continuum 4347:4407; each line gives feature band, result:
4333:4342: 0.06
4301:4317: 0.24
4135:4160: 0.02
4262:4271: -0.03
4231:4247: -0.07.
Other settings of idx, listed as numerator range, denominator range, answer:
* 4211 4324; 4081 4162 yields 1.05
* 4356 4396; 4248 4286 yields 1.09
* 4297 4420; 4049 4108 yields 1.16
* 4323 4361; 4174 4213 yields 1.12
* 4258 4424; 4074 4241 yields 1.10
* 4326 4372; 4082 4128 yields 1.16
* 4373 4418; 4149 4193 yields 1.17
